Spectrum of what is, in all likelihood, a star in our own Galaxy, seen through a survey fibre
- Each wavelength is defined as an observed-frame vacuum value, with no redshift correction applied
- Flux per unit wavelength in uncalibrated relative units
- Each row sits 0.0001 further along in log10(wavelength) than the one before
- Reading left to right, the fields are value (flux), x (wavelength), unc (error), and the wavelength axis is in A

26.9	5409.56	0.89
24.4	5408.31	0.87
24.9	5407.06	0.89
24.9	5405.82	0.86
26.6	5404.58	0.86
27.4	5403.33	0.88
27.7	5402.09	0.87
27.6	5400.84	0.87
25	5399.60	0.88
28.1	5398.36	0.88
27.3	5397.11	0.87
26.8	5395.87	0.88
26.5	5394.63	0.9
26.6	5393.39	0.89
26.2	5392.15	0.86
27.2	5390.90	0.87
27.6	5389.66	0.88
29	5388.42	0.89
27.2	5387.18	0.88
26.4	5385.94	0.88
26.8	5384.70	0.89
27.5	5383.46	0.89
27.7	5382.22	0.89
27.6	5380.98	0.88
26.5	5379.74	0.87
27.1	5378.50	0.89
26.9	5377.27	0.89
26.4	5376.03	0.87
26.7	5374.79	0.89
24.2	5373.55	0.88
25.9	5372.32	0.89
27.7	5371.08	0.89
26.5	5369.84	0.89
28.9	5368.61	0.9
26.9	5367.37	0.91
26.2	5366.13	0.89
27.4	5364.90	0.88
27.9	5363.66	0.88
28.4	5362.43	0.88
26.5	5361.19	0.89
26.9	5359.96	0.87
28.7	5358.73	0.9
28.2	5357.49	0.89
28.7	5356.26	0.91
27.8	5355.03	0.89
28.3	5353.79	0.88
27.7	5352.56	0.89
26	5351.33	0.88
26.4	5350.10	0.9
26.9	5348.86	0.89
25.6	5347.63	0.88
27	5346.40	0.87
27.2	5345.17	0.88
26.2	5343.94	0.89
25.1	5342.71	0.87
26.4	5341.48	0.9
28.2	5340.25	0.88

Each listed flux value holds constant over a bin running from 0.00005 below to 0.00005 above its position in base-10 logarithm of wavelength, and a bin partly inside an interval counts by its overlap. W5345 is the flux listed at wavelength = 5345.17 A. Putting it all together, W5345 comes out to 27.2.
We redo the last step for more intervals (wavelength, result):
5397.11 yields 27.3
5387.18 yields 27.2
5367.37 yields 26.9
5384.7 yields 26.8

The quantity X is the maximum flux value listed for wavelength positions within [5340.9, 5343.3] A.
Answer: 26.4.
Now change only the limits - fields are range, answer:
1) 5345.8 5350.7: 27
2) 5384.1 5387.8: 27.2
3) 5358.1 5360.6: 28.7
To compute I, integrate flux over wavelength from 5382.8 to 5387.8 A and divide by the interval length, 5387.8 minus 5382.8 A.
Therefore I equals 27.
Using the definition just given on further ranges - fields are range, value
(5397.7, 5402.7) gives 27.1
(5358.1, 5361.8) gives 27.4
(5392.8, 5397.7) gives 26.8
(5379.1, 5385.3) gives 27.2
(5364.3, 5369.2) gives 27.3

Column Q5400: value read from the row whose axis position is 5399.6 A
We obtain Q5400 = 25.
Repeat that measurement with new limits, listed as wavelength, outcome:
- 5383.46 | 27.5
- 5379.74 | 26.5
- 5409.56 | 26.9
